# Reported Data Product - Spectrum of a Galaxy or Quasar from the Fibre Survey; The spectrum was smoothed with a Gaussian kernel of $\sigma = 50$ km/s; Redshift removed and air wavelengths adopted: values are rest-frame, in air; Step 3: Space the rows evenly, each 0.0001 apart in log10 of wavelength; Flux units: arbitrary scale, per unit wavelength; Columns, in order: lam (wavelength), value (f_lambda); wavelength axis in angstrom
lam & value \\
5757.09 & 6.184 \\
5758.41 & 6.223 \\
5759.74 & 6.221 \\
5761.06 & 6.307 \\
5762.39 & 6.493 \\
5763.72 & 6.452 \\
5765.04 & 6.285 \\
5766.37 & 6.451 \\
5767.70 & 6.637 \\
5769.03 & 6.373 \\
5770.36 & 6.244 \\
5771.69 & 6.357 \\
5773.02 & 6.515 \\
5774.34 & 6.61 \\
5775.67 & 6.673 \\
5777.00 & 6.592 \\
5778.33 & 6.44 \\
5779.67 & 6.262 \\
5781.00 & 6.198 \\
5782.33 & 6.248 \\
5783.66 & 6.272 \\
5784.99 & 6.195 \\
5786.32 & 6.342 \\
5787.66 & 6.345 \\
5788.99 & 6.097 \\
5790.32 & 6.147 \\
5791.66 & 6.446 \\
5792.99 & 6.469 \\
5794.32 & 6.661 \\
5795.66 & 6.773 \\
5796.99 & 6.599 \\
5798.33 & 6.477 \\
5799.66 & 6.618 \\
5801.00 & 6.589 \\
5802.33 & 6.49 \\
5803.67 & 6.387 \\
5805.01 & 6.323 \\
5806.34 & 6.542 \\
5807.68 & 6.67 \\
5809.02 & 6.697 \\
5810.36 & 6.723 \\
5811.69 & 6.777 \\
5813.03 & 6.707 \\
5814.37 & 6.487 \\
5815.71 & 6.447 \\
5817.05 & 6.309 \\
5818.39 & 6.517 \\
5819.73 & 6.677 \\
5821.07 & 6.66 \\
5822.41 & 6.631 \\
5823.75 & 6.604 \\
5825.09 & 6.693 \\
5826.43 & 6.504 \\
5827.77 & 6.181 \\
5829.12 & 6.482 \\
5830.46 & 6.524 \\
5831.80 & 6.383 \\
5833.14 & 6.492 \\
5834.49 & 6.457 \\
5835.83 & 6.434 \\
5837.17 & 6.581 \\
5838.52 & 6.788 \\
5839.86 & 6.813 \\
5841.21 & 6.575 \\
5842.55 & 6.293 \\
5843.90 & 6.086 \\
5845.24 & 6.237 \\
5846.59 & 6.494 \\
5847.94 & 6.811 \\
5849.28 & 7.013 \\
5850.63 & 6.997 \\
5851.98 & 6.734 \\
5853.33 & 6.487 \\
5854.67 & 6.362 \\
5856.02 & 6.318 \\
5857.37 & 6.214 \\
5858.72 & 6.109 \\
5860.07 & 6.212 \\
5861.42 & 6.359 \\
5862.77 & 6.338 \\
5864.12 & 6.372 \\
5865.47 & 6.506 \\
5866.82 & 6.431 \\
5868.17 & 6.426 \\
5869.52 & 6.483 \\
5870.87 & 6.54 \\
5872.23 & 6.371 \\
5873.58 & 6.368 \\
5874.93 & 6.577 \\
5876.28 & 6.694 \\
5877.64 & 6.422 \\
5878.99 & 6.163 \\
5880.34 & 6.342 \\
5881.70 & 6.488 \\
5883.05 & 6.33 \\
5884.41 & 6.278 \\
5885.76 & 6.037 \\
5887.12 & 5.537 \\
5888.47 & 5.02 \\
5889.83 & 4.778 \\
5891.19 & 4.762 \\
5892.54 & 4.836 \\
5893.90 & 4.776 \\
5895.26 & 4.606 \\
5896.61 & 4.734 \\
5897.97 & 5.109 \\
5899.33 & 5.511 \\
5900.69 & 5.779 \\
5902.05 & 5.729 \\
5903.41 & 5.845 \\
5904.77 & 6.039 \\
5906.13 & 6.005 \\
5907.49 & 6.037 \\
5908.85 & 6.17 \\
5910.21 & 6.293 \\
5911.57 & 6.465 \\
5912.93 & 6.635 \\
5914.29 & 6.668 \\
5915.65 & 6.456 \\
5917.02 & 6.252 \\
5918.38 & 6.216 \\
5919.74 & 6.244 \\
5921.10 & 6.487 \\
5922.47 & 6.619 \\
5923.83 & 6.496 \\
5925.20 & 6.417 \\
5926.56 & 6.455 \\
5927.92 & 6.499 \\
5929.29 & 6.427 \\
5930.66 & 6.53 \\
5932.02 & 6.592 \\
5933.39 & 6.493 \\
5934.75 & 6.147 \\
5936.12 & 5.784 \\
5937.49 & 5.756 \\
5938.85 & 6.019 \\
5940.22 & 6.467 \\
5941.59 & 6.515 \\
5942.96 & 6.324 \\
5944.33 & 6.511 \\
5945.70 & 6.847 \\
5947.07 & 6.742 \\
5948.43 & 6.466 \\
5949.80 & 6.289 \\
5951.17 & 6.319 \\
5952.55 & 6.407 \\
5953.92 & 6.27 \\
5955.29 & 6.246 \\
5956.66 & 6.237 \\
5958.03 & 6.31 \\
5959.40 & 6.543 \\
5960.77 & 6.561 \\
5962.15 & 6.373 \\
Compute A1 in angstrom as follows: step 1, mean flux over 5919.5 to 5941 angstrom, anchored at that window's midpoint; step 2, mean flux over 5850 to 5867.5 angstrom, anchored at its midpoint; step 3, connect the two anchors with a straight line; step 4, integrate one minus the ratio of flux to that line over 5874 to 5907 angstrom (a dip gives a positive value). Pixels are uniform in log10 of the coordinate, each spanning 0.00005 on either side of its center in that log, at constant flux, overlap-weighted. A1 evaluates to 3.6 angstrom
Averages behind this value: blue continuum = 6.42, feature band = 5.69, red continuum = 6.34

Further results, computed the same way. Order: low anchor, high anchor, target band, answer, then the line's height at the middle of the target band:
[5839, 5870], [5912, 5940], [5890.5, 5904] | 2.6 angstrom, 6.4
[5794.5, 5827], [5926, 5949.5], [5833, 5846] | 0.1 angstrom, 6.54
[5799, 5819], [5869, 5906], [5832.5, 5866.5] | -1.8 angstrom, 6.15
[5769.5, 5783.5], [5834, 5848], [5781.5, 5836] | -0.3 angstrom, 6.45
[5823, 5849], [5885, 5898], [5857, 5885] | -4.1 angstrom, 5.57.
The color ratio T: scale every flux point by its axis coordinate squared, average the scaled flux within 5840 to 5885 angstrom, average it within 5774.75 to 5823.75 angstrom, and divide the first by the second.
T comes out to 1.01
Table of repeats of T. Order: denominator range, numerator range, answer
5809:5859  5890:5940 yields 0.94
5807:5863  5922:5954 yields 1.02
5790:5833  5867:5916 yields 0.93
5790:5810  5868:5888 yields 0.99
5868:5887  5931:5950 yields 1.02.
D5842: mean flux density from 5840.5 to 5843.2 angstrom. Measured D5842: 6.44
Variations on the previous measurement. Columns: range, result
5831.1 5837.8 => 6.48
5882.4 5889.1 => 5.84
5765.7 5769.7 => 6.47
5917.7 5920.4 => 6.24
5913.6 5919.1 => 6.4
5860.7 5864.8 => 6.35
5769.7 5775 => 6.44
